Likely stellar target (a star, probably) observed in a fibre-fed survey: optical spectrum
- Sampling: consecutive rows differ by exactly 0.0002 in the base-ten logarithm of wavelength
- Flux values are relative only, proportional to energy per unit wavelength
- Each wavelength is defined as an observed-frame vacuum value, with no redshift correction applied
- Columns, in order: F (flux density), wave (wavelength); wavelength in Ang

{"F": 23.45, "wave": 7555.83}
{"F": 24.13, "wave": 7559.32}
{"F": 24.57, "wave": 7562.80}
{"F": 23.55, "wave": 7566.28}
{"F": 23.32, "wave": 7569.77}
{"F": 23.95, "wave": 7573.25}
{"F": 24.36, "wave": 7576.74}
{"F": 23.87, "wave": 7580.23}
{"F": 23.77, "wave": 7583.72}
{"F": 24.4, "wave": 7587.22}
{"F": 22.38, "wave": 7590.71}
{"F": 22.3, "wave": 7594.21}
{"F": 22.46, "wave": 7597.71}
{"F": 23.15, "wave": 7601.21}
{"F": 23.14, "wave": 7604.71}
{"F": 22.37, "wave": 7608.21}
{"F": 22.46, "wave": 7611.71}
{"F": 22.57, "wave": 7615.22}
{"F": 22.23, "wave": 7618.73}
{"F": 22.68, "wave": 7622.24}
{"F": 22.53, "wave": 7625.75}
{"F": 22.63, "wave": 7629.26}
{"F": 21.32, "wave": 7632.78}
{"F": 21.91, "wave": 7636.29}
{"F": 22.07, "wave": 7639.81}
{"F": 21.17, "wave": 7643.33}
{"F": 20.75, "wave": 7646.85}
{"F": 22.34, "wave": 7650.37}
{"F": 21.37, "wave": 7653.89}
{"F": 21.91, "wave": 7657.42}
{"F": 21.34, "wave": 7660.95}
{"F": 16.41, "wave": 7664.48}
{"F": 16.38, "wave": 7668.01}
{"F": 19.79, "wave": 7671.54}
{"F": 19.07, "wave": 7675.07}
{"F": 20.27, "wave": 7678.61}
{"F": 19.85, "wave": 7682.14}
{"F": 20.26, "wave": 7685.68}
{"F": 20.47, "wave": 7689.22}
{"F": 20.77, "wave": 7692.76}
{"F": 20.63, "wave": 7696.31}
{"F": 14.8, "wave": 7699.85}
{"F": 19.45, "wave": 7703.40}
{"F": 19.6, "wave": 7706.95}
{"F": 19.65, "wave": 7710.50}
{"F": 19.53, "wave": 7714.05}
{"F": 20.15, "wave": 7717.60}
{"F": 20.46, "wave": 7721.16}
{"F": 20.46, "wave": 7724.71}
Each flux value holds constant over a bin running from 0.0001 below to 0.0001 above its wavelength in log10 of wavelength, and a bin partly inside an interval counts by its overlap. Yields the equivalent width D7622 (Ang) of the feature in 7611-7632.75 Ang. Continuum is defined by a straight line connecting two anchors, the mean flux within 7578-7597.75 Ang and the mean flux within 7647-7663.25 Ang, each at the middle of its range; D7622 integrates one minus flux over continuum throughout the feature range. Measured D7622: -0.1 Ang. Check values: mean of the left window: 23.3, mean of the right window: 21.5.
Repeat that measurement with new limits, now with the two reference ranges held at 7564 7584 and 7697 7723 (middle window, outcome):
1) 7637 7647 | 0.0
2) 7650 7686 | 1.4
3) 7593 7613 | 0.2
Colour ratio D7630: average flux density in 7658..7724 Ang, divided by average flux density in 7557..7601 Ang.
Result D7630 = 0.8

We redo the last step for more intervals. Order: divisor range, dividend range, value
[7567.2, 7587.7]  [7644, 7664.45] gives 0.88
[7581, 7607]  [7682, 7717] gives 0.84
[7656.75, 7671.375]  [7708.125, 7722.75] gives 1.06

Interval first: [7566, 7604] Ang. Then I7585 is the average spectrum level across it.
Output 23.4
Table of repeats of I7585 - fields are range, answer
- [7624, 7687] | 20.6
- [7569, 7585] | 23.9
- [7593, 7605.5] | 22.8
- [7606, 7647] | 22.1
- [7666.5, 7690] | 19.4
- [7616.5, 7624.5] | 22.5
